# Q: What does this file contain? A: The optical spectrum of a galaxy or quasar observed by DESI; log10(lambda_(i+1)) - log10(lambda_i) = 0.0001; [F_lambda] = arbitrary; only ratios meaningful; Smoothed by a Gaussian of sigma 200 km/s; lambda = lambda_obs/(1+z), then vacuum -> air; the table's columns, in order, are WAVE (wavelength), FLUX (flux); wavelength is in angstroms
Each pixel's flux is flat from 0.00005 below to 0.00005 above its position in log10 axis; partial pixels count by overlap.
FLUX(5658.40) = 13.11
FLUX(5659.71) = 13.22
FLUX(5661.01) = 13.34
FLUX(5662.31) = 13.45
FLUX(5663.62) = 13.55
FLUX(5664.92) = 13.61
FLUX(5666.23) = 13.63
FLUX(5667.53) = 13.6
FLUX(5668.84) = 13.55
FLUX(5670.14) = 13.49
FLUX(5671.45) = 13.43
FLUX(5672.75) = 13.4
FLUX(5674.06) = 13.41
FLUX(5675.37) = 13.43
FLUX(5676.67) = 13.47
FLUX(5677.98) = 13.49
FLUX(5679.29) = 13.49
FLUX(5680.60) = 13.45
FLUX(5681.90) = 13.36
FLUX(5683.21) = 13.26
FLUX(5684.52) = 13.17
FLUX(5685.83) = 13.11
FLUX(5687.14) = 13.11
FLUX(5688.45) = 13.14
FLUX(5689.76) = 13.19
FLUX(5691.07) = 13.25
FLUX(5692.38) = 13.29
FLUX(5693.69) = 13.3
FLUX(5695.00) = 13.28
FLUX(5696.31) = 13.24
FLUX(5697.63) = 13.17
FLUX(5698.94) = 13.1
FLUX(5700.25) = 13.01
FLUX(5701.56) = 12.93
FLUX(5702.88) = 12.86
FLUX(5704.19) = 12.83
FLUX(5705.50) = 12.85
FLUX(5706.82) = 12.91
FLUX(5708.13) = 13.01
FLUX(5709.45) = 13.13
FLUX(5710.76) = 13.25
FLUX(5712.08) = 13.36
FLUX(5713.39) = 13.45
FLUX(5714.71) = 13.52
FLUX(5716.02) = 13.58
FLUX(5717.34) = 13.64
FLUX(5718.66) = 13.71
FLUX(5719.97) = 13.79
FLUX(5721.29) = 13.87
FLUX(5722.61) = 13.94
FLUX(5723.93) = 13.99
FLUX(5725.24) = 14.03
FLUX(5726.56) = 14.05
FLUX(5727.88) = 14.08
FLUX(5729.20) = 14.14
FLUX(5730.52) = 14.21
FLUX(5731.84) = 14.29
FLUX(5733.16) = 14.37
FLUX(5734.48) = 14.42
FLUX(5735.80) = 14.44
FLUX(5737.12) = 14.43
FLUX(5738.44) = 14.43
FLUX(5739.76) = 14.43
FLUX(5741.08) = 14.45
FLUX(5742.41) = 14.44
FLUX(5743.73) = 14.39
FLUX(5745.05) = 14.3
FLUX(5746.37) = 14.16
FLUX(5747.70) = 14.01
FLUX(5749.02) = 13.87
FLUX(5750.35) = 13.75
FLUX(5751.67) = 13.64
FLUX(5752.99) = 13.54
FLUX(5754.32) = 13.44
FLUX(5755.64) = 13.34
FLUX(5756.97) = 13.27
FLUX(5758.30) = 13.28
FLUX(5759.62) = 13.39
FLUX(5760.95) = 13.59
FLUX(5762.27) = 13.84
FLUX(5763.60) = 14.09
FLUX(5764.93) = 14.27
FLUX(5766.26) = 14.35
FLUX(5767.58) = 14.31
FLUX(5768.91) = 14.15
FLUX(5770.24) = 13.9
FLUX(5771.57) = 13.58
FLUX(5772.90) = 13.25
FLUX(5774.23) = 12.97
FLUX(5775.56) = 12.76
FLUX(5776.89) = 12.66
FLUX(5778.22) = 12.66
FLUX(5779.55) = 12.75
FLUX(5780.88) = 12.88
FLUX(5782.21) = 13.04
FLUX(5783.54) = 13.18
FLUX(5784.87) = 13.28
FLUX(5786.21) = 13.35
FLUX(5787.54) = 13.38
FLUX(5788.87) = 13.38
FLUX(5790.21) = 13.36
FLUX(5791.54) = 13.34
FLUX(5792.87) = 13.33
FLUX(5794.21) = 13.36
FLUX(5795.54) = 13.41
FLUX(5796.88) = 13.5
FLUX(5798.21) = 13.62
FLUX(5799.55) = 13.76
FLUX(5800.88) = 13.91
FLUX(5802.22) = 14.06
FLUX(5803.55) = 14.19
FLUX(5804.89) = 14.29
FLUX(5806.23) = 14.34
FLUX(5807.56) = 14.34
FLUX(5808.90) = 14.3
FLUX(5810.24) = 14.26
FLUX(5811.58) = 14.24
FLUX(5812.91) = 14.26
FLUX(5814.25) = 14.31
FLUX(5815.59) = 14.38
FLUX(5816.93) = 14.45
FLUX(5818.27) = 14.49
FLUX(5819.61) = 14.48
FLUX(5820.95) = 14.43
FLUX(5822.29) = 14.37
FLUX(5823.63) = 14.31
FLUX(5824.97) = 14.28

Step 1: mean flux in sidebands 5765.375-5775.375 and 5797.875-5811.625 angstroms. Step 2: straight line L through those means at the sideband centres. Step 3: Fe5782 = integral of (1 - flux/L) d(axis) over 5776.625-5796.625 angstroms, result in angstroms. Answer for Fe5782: 1.1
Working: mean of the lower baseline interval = 13.7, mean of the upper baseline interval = 14.1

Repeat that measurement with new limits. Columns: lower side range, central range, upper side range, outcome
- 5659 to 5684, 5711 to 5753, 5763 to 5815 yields -1.5 angstroms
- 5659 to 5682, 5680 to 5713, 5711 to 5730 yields 1.2 angstroms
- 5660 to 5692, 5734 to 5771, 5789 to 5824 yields -0.6 angstroms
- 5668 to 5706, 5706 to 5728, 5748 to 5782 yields -0.4 angstroms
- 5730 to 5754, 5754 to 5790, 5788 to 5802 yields 1.0 angstroms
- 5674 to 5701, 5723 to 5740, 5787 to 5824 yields -0.9 angstroms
